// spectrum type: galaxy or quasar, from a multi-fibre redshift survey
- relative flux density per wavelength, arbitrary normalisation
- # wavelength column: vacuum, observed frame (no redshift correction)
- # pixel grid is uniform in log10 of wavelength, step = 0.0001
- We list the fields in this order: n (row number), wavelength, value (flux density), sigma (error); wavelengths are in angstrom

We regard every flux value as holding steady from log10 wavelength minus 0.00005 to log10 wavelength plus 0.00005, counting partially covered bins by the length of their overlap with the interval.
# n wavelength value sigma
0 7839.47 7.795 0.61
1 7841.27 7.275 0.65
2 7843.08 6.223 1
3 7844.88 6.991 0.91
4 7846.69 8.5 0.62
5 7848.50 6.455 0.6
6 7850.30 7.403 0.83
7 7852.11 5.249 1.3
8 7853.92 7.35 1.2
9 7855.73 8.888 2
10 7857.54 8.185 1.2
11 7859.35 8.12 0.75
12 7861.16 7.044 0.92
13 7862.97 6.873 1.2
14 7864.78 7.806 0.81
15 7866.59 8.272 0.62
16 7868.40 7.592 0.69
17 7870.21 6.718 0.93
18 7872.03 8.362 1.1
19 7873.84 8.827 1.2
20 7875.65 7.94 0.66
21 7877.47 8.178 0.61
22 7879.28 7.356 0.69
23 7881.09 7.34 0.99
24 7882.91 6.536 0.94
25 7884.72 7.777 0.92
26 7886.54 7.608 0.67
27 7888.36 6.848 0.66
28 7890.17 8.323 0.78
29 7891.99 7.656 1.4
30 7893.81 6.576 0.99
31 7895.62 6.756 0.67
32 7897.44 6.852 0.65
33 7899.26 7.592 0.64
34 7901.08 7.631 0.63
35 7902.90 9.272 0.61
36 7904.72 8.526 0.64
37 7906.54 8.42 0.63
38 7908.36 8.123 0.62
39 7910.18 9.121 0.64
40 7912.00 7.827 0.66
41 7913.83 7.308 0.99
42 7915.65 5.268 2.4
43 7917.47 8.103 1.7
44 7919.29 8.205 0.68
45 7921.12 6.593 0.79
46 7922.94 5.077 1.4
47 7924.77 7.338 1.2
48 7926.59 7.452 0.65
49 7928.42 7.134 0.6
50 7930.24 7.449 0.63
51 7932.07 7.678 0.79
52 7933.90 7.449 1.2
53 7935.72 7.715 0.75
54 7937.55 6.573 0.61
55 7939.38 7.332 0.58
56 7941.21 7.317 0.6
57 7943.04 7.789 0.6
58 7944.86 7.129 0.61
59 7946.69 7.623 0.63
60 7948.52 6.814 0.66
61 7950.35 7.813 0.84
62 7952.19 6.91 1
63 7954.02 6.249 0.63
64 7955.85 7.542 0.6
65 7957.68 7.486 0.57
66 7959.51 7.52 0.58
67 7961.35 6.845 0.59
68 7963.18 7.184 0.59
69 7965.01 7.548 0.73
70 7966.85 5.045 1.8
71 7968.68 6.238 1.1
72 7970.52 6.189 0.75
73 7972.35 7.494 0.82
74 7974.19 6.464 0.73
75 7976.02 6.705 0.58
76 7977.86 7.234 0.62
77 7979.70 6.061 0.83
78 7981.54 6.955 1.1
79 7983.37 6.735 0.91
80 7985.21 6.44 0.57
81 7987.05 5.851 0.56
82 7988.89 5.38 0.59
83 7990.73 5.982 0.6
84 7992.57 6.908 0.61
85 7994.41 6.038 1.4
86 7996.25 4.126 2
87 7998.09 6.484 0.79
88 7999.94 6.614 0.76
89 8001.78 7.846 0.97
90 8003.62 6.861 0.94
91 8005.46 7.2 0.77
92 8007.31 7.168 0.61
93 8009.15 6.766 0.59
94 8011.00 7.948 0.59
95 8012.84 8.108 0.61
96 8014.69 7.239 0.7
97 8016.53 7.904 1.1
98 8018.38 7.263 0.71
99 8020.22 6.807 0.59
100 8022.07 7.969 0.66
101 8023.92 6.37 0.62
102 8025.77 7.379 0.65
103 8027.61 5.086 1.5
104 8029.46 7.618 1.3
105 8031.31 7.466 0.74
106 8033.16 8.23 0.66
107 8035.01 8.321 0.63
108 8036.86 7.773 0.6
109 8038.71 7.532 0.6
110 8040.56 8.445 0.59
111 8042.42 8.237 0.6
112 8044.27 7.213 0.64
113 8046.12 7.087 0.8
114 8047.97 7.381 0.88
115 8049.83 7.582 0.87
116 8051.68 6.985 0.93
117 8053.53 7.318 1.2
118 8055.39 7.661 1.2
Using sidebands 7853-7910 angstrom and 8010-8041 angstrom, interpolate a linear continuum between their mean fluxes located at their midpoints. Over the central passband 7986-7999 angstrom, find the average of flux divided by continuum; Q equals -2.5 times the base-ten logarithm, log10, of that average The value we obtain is 0.28 mag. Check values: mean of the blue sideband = 7.74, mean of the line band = 5.83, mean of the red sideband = 7.48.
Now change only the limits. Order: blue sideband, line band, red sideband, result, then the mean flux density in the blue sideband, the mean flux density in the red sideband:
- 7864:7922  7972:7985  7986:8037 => 0.06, 7.67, 6.94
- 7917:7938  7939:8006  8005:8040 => 0.09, 7.23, 7.39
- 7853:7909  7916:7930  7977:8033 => 0.05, 7.72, 6.81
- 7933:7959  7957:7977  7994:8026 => 0.06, 7.27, 7.01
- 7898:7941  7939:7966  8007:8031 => 0.02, 7.52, 7.21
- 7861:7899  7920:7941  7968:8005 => -0.01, 7.5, 6.44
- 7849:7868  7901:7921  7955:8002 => -0.12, 7.5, 6.55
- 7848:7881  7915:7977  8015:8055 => 0.07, 7.6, 7.43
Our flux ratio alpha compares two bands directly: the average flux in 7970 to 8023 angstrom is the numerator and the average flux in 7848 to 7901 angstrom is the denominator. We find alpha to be 0.91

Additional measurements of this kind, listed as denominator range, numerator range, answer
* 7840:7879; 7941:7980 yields 0.93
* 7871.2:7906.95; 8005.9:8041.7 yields 0.97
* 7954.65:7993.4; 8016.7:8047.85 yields 1.12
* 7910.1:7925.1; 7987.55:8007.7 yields 0.90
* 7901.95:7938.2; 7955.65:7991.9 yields 0.88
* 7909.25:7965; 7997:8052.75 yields 1.01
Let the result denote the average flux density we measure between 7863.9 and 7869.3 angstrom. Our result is 7.89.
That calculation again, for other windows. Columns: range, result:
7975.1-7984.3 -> 6.74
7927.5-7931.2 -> 7.29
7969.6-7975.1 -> 6.71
